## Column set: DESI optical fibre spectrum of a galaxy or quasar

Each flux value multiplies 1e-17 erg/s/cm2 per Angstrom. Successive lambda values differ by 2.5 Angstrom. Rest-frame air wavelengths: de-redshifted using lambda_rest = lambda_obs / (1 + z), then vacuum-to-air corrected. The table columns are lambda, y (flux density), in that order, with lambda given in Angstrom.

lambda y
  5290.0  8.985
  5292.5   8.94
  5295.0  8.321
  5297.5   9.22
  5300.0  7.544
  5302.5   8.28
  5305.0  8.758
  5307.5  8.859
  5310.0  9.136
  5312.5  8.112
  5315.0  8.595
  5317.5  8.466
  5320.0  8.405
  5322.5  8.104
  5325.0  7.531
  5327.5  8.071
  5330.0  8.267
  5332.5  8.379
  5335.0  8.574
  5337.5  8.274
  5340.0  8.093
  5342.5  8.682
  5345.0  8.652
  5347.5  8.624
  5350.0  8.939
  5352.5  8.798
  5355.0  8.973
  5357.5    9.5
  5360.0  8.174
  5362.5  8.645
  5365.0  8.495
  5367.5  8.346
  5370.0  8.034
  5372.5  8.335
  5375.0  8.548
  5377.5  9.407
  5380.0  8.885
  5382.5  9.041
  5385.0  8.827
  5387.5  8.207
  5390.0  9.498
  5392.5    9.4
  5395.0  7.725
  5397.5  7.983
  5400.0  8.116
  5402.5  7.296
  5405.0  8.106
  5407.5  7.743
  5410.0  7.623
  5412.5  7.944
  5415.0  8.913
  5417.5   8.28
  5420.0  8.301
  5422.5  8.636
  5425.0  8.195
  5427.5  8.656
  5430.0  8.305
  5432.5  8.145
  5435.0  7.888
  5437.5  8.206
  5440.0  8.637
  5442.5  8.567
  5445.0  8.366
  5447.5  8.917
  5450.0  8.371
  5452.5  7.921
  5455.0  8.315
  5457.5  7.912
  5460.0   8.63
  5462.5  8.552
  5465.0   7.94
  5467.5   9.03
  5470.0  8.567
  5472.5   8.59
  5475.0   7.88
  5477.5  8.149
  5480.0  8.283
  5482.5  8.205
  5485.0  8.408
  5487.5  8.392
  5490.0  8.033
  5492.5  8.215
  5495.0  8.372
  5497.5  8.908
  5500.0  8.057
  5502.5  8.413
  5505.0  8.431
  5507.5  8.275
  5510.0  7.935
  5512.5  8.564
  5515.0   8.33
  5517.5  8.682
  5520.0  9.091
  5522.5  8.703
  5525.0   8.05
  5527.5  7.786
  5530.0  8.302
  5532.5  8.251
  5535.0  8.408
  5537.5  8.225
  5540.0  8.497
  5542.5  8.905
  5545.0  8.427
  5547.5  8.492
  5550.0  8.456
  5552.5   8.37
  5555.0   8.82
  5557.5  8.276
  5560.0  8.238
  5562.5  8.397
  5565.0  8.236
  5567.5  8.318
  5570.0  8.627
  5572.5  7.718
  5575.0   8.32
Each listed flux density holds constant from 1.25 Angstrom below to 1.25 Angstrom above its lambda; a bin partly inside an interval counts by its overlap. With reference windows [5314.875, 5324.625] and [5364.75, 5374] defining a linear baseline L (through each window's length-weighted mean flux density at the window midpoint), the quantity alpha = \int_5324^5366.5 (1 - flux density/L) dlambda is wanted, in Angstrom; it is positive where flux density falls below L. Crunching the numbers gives -1.2 Angstrom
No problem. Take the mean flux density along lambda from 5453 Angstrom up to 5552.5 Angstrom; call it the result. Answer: 8.37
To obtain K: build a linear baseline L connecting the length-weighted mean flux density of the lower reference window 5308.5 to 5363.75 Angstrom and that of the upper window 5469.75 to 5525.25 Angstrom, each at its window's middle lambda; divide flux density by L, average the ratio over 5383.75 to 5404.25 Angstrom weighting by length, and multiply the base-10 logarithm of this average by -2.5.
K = 0.01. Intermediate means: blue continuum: 8.5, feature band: 8.37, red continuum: 8.37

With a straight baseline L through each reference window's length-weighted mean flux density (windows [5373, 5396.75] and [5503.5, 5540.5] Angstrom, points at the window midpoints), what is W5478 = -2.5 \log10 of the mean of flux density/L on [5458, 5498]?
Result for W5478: 0.02 mag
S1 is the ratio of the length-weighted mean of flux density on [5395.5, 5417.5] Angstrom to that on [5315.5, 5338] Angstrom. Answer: 0.97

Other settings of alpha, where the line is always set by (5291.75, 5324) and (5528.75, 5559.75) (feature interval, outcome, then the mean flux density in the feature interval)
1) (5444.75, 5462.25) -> 0.2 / 8.36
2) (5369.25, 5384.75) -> -0.5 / 8.74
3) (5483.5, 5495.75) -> 0.3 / 8.28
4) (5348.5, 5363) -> -0.6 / 8.84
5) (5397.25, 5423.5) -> 1.2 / 8.08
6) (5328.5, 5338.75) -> 0.2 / 8.37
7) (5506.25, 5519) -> 0.1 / 8.37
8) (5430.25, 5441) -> 0.3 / 8.22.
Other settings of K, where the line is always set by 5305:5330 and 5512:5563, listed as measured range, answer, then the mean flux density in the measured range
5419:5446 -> 0.01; 8.36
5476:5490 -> 0.02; 8.26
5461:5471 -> -0.01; 8.52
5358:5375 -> 0.00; 8.4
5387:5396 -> -0.05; 8.78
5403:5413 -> 0.08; 7.81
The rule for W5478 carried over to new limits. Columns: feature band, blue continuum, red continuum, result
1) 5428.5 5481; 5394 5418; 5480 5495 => -0.026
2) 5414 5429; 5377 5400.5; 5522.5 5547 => 0.017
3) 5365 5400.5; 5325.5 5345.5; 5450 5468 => -0.036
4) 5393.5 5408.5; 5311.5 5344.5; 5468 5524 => 0.064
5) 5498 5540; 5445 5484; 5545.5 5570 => 0.004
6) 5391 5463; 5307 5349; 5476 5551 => 0.015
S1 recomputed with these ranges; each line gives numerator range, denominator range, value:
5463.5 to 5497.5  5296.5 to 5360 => 0.98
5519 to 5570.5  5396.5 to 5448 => 1.02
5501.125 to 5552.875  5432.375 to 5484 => 1.01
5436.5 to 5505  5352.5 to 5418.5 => 0.99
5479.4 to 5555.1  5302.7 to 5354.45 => 0.99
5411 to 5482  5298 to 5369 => 0.99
